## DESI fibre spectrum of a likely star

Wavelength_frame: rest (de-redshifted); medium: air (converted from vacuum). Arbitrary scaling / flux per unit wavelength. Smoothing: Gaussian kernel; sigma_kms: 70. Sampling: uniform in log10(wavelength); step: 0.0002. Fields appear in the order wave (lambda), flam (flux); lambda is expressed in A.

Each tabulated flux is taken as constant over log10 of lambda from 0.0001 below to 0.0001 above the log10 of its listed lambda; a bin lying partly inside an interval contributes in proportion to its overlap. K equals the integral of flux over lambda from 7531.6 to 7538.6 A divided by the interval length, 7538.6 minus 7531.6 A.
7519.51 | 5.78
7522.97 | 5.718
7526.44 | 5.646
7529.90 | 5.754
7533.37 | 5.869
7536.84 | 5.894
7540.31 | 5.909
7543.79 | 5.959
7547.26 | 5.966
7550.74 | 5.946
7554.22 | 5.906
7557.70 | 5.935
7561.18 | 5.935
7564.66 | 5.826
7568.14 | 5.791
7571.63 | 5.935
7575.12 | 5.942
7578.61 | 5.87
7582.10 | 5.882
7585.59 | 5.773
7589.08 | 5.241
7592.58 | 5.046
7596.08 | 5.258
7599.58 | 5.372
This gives 5.88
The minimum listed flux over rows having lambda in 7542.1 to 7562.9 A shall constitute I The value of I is 5.906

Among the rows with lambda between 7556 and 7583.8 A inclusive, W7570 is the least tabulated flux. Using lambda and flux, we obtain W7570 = 5.791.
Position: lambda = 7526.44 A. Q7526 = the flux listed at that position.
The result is 5.646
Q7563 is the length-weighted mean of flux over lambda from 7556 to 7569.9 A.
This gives 5.87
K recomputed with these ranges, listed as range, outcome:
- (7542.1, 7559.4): 5.94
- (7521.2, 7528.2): 5.69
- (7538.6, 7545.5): 5.93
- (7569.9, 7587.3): 5.88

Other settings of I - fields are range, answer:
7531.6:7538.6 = 5.869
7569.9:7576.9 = 5.935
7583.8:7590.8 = 5.241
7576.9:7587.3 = 5.773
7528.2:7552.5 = 5.754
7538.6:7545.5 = 5.909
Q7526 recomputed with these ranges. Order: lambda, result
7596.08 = 5.258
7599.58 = 5.372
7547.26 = 5.966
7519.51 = 5.78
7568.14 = 5.791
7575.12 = 5.942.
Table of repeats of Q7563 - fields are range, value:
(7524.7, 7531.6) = 5.7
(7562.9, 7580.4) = 5.87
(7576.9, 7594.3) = 5.56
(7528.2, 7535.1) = 5.81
